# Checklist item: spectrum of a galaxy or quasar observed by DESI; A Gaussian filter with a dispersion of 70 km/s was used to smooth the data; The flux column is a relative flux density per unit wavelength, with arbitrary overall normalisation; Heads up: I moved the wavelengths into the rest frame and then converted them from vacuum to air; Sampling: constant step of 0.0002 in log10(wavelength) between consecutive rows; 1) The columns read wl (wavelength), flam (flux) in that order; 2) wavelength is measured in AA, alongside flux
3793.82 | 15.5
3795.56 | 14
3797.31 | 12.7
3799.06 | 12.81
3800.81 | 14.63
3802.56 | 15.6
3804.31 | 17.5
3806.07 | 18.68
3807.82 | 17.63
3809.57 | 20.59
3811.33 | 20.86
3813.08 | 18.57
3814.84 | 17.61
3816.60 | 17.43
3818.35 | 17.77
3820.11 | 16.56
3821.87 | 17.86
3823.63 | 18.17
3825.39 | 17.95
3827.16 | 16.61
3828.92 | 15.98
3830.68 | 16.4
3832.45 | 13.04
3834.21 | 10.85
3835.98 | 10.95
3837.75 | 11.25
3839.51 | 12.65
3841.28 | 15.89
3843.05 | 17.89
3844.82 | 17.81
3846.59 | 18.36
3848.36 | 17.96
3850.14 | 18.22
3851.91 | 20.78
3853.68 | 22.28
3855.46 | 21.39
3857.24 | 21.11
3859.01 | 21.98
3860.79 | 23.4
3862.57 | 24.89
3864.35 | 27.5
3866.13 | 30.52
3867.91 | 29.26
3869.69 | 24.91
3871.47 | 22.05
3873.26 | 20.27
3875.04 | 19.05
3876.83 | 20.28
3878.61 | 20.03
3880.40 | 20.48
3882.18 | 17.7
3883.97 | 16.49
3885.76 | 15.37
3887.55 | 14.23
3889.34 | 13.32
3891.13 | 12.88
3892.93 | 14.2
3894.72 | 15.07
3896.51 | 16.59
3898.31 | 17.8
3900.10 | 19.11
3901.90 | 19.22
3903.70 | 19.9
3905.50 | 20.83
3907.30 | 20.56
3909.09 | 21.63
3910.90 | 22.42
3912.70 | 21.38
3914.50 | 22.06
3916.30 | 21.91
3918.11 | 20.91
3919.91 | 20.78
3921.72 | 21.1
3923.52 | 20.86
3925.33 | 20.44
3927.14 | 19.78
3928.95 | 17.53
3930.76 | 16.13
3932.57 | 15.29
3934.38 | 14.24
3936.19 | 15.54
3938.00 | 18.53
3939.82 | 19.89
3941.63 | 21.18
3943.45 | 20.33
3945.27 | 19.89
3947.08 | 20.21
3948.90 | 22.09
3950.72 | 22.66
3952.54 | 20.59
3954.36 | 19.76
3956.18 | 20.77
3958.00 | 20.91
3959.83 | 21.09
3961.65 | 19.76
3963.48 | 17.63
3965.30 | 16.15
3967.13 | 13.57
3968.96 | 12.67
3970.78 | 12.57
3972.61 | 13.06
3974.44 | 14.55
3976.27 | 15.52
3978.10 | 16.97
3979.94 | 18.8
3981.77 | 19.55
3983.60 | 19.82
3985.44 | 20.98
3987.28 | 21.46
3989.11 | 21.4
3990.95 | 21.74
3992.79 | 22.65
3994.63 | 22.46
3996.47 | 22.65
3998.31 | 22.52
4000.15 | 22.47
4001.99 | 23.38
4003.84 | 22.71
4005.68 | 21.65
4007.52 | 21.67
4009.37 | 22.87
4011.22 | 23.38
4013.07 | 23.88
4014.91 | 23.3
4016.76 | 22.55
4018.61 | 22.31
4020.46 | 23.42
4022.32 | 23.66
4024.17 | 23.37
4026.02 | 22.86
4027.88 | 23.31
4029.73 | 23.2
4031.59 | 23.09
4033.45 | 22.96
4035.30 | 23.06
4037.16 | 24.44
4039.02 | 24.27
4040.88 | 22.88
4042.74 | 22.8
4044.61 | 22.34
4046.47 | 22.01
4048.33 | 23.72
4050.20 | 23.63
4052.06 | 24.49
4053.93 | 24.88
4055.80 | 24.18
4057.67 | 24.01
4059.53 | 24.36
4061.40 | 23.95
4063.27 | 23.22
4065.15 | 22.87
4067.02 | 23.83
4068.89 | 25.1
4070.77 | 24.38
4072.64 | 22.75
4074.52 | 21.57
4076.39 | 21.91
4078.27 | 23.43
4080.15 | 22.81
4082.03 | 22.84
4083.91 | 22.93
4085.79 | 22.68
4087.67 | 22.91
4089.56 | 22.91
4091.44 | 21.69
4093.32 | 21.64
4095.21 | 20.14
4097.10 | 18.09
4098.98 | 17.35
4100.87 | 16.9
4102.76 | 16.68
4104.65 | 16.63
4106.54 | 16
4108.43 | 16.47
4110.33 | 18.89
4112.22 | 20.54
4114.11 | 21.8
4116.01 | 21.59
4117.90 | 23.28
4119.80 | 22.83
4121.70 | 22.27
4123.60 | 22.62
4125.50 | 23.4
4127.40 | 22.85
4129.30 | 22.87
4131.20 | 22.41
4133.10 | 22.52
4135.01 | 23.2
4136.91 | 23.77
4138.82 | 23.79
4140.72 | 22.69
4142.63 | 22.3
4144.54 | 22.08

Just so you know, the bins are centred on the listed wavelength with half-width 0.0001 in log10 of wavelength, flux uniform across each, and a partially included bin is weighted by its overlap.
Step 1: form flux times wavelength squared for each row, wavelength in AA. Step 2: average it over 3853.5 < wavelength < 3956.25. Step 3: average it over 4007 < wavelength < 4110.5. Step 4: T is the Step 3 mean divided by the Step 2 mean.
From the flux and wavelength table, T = 1.2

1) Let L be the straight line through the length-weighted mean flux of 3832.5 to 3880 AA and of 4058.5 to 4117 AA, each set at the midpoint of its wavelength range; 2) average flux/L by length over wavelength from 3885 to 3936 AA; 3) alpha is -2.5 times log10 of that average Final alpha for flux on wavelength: 0.106 mag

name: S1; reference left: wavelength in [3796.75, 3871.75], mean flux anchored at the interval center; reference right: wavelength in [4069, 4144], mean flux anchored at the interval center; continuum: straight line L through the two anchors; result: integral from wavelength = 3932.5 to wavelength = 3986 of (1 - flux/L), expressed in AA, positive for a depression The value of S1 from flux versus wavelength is 4.6 AA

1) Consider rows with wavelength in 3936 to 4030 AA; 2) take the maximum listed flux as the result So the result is 23.88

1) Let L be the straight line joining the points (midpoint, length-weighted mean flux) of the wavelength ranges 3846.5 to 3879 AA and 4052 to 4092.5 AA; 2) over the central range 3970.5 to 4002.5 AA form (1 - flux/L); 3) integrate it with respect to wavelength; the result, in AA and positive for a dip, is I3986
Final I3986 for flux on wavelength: 4.6 AA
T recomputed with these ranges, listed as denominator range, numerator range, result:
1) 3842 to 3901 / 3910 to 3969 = 1.02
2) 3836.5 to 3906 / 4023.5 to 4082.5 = 1.33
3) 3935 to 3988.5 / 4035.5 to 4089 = 1.33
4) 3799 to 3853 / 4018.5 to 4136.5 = 1.51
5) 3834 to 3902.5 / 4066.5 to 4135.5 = 1.27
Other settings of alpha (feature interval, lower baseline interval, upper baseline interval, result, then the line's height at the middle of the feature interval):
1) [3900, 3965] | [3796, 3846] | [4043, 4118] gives -0.08 mag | 18.6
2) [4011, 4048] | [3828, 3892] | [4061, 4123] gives -0.13 mag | 20.6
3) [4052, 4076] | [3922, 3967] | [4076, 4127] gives -0.17 mag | 20.4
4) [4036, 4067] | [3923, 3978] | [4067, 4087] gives -0.07 mag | 22.1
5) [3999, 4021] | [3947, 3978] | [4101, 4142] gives -0.21 mag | 18.8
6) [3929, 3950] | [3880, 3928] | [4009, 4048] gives 0.09 mag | 20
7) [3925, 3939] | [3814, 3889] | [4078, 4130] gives 0.14 mag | 19.5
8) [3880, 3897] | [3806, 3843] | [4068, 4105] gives 0.14 mag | 17.5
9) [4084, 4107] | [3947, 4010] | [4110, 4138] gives 0.11 mag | 21.9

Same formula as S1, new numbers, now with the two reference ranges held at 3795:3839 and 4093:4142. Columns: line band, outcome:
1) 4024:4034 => -1.9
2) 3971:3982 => 1.6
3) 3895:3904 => -0.4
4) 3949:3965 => -1.8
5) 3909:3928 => -3.8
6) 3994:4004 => -2.0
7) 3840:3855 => -1.8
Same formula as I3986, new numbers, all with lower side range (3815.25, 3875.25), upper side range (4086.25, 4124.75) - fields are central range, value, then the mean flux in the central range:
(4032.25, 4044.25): -2.1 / 23.3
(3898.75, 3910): -0.5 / 20.1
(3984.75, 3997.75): -1.5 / 21.9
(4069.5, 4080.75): -1.6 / 22.9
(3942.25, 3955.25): -0.9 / 20.8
